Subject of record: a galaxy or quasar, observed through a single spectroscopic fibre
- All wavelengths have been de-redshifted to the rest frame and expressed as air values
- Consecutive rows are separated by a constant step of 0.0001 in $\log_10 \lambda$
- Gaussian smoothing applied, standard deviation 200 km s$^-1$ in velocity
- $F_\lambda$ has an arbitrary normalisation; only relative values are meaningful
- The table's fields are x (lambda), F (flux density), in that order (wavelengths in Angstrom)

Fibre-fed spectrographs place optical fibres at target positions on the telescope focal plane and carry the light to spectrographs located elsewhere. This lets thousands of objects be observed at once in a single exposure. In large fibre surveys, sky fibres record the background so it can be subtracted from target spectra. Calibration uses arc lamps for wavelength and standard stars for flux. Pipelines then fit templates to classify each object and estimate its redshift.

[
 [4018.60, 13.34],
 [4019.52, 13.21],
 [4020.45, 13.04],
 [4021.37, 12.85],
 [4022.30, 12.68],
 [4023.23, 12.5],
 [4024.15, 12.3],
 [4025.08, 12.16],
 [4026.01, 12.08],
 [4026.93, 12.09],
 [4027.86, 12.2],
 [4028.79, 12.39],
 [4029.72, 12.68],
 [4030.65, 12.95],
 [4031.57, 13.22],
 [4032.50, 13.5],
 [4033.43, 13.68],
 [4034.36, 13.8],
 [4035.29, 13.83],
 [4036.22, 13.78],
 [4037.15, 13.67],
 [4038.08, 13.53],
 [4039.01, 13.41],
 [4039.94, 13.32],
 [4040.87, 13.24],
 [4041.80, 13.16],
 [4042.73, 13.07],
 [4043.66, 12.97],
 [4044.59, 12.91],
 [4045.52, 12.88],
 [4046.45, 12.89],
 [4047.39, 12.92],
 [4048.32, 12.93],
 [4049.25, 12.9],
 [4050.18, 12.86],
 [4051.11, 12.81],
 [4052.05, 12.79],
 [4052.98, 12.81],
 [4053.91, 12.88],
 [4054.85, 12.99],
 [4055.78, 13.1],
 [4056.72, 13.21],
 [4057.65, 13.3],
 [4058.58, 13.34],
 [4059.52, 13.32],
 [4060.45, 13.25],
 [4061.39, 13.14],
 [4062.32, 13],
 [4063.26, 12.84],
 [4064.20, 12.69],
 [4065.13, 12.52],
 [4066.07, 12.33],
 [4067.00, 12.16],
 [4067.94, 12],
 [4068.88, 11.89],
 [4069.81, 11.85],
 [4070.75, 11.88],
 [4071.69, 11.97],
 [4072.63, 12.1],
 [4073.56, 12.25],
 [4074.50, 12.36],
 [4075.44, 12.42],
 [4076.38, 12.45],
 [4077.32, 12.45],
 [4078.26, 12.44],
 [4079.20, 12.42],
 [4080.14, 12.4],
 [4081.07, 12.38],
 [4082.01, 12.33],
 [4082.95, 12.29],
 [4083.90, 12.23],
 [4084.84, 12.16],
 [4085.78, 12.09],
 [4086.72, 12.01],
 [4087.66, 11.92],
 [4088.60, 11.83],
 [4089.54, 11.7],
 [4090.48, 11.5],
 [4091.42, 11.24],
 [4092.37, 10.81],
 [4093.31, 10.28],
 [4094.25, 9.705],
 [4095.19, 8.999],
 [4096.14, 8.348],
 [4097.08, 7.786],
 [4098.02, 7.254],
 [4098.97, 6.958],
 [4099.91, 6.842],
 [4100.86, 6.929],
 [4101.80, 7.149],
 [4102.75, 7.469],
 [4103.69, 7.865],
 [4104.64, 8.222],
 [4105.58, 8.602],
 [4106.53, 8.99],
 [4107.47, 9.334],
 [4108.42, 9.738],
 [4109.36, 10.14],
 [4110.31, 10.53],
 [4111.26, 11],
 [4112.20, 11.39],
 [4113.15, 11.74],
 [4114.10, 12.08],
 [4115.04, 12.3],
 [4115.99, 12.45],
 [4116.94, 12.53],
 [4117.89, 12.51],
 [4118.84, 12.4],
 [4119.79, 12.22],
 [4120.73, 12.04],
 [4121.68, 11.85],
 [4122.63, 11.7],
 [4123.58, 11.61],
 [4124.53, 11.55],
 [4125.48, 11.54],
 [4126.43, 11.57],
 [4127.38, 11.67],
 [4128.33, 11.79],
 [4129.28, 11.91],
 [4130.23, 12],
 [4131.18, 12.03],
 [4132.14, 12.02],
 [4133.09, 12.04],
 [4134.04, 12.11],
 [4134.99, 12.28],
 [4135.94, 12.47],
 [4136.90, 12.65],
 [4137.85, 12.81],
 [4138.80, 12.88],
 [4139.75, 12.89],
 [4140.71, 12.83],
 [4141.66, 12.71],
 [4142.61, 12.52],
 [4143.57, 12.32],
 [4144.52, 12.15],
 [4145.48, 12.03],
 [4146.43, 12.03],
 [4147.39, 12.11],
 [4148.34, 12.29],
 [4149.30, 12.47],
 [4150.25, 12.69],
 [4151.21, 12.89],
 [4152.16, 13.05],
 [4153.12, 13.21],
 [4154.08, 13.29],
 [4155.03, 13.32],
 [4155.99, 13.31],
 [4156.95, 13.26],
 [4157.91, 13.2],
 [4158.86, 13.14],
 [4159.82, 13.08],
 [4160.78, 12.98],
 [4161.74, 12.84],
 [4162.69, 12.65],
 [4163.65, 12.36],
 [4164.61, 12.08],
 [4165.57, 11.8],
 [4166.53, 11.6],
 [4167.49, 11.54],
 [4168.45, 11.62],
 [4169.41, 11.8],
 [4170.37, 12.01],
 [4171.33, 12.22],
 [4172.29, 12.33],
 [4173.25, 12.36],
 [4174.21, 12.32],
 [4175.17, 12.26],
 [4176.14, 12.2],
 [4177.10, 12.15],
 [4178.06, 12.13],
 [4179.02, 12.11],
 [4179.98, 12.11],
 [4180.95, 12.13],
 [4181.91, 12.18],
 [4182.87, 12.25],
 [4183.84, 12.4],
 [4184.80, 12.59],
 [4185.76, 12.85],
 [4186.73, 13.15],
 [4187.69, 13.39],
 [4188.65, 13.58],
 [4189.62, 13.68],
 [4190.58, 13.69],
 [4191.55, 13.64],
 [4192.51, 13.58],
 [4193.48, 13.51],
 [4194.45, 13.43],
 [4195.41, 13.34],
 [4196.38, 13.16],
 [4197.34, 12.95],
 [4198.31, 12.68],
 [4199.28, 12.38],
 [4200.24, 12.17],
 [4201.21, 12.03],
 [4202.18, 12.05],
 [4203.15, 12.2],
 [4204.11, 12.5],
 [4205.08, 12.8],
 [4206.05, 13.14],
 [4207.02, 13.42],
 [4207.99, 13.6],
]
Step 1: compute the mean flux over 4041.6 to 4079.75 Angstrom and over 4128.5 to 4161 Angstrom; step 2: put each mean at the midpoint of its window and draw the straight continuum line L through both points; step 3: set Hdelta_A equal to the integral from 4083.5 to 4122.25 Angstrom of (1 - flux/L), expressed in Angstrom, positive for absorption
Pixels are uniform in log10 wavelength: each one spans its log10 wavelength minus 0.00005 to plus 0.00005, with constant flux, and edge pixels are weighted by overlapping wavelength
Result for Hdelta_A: 7.1 Angstrom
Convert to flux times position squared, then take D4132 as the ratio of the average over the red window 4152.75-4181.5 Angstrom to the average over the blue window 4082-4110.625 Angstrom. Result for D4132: 1.32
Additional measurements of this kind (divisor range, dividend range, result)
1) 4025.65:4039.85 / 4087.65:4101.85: 0.73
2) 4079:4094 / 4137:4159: 1.11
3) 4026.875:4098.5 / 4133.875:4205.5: 1.08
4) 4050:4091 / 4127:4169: 1.04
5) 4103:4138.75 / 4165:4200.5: 1.14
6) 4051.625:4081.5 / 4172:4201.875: 1.07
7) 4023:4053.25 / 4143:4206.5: 1.04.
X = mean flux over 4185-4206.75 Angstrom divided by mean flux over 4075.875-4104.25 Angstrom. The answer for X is 1.25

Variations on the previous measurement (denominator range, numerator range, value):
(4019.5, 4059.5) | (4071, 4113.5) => 0.81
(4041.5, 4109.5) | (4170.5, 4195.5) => 1.11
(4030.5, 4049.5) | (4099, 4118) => 0.74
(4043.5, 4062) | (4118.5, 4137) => 0.92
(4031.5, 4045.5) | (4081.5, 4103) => 0.75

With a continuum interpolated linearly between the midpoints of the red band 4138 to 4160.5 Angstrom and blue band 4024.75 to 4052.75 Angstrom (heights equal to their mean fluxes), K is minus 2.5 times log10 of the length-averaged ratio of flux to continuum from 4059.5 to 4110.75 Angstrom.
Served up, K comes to 0.18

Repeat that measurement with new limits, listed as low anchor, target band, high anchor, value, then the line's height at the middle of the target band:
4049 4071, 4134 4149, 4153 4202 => 0.02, 12.7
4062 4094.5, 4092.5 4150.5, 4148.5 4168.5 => 0.13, 12.4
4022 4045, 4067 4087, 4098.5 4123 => -0.07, 11.4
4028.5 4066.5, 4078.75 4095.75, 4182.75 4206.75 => 0.13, 13.1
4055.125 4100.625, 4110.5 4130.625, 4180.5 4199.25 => 0.03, 12.2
